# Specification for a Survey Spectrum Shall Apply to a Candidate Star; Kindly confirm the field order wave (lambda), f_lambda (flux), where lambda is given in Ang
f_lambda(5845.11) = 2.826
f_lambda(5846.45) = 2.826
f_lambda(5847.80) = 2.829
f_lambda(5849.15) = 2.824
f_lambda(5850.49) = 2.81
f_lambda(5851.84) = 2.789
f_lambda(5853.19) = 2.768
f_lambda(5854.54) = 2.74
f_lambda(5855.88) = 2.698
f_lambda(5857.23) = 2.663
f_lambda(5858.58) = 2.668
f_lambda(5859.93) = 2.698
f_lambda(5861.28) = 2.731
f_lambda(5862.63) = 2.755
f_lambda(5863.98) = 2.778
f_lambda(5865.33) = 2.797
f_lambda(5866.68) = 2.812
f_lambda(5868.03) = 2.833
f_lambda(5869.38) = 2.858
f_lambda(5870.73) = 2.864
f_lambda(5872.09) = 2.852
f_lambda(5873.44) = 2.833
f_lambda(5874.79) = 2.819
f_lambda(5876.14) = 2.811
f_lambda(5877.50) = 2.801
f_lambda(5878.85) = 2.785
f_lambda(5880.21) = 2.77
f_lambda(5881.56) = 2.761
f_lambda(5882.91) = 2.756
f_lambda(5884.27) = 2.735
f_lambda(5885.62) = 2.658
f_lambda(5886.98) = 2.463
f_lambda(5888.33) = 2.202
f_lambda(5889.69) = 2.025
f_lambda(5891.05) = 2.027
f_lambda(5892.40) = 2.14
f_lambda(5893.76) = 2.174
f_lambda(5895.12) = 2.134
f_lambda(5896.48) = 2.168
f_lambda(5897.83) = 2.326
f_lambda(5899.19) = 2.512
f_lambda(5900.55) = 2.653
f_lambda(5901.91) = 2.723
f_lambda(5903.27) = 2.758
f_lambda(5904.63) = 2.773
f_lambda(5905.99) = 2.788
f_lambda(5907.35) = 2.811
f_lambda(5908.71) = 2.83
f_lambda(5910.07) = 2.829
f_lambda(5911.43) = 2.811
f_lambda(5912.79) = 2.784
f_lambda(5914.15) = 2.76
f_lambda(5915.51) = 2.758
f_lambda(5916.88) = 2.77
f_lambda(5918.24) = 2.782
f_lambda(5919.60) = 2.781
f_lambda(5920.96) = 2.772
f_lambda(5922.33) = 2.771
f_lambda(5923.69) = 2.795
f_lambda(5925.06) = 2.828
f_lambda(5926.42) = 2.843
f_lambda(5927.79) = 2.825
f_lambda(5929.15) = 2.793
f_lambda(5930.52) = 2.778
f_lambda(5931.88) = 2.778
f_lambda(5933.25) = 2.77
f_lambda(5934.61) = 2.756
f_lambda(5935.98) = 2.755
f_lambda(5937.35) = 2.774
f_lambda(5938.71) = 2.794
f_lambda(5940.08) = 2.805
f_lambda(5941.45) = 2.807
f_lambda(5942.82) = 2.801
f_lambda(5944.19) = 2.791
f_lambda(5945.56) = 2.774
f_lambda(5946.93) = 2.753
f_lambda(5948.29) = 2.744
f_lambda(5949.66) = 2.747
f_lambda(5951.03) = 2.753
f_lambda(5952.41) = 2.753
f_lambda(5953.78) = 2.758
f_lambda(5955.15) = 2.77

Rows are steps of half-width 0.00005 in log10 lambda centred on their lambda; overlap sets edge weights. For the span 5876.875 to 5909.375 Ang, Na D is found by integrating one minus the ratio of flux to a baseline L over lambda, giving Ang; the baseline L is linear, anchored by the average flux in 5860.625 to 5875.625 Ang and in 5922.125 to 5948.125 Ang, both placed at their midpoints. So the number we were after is 3.2 Ang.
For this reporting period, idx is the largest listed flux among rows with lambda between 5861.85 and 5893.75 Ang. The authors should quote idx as 2.864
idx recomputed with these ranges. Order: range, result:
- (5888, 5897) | 2.202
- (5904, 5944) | 2.843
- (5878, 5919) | 2.83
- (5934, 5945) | 2.807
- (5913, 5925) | 2.795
